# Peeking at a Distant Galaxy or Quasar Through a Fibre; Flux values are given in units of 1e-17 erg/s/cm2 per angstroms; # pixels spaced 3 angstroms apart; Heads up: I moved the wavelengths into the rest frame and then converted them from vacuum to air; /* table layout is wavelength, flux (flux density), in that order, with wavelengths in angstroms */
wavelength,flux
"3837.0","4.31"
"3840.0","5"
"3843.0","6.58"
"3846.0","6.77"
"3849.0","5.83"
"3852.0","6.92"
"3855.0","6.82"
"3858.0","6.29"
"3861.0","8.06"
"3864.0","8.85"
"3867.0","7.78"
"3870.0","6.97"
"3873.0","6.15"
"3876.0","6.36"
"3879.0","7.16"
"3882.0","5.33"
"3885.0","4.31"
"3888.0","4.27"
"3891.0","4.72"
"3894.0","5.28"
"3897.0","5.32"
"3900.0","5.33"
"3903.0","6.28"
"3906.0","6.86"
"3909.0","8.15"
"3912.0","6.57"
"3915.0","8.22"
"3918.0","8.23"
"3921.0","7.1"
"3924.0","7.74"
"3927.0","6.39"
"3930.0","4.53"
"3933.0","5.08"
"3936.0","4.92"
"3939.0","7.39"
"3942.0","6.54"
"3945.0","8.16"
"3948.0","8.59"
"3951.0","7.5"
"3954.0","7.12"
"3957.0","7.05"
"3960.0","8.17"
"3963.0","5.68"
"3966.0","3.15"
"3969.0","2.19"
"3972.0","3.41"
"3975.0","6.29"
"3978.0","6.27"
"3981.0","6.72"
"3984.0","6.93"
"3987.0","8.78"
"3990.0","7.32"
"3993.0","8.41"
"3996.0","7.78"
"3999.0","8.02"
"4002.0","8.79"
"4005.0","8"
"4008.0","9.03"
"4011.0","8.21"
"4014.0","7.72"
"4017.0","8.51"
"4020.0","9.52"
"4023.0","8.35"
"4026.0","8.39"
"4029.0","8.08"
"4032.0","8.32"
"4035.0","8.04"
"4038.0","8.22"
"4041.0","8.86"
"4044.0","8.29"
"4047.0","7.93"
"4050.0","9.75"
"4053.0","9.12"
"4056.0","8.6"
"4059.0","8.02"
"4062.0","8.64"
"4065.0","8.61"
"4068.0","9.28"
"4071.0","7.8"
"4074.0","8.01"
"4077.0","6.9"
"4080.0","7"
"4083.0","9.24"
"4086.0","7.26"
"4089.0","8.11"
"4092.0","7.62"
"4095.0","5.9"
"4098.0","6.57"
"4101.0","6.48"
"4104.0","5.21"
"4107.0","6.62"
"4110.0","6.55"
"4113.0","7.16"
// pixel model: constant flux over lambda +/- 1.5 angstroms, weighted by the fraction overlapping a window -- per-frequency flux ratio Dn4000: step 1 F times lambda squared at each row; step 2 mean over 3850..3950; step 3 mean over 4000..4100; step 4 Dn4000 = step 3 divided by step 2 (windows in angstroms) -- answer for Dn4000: 1.3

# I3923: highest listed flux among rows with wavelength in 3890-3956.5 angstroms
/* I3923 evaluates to 8.59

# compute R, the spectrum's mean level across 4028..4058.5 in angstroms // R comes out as 8.51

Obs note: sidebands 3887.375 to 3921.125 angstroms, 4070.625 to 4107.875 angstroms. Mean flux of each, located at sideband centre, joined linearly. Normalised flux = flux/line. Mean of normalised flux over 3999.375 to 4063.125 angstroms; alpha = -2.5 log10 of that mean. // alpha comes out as -0.23 mag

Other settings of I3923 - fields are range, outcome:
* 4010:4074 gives 9.75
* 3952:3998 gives 8.78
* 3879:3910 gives 8.15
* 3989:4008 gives 9.03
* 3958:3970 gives 8.17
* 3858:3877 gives 8.85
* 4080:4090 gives 9.24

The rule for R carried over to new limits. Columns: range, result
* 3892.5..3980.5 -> 6.33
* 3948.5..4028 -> 7.23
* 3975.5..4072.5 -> 8.24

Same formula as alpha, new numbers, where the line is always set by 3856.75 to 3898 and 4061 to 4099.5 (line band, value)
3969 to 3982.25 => 0.31 mag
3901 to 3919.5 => -0.14 mag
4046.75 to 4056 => -0.19 mag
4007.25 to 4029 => -0.17 mag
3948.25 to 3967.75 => 0.05 mag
